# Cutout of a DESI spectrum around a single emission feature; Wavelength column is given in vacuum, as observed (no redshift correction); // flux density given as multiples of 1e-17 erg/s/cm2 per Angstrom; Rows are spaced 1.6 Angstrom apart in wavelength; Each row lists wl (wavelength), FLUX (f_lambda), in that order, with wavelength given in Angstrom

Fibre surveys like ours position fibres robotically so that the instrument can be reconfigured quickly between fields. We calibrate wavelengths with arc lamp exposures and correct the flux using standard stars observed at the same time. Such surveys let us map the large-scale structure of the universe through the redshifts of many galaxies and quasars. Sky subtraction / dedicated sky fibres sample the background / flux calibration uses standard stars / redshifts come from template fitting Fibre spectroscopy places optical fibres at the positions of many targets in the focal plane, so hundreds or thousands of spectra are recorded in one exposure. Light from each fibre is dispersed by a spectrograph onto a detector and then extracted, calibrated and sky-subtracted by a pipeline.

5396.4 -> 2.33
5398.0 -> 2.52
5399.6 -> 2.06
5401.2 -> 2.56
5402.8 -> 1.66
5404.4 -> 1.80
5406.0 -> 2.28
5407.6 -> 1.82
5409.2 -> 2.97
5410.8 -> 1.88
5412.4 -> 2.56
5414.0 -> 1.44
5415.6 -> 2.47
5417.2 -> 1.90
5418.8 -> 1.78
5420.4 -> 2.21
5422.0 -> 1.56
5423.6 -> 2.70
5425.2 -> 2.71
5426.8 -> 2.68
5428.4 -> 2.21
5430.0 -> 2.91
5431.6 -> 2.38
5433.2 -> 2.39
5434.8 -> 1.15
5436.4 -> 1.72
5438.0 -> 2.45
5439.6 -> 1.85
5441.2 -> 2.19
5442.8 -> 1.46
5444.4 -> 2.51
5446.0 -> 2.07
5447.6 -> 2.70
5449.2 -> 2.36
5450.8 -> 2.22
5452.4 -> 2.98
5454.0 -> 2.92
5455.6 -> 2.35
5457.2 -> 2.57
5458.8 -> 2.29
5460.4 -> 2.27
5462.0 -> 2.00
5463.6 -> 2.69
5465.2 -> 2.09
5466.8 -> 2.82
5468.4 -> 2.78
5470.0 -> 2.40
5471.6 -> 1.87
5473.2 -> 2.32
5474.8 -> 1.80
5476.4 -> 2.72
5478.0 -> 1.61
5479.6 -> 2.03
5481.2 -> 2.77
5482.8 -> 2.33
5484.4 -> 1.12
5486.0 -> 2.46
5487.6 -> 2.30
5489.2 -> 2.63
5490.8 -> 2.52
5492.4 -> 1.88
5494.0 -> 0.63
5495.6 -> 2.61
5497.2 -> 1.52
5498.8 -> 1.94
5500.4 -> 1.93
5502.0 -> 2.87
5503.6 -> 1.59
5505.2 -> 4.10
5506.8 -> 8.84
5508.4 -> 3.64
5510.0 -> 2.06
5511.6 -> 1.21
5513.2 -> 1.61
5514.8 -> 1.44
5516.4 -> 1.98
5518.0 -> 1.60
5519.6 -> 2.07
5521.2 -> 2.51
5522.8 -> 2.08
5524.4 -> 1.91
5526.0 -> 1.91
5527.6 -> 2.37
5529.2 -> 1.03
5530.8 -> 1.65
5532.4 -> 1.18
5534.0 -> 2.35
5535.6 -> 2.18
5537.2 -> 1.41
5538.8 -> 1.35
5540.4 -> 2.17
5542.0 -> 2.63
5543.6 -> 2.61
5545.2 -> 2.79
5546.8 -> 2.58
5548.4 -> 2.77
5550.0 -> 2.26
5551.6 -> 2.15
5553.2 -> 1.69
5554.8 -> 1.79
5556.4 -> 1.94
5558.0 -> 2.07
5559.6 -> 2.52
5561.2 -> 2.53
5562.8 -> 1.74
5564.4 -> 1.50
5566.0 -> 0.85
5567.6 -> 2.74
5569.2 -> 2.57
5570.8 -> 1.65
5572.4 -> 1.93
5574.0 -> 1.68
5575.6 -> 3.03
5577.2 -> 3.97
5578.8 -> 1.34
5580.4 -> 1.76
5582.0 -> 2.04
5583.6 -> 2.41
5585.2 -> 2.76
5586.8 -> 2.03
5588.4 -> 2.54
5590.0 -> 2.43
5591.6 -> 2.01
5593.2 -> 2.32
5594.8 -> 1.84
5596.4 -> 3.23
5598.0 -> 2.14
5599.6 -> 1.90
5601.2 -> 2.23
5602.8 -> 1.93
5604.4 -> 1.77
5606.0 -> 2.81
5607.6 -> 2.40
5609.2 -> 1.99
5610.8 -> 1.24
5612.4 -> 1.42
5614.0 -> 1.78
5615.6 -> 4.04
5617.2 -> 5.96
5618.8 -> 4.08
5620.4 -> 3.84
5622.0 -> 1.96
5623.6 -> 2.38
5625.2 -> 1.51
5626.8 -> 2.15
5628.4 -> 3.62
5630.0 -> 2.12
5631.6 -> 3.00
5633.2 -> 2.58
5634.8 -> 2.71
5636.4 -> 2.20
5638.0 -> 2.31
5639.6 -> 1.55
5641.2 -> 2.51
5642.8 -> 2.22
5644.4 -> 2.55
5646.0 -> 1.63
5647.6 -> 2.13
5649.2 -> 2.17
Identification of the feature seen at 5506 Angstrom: H-beta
